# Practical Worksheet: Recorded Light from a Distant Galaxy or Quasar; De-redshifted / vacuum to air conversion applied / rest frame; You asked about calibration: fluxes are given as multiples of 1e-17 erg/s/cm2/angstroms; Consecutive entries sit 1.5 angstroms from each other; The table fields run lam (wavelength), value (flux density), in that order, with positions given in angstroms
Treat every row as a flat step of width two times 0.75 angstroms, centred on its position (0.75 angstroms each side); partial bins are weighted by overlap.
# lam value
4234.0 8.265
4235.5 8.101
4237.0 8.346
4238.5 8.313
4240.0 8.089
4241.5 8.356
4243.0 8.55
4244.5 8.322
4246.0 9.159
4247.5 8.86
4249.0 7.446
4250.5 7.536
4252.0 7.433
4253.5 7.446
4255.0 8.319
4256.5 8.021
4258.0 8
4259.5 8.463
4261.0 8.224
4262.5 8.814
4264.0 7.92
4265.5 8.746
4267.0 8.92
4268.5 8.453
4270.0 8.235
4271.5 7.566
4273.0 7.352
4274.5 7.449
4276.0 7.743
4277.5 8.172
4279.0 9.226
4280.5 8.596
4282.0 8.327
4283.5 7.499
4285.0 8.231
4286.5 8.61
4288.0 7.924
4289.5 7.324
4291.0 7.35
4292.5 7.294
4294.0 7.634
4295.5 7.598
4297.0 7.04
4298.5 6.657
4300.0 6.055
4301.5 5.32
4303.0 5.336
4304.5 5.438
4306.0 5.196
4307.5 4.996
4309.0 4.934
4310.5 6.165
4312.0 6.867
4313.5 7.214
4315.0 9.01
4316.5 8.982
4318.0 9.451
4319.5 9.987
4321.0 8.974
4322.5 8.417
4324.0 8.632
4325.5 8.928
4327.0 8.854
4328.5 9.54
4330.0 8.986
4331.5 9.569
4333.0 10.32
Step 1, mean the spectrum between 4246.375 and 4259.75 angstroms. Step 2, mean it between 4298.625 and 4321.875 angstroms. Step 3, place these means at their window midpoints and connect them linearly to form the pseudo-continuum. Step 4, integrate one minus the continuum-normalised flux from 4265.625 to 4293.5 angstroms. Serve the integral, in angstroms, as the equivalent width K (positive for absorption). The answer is -2.02 angstroms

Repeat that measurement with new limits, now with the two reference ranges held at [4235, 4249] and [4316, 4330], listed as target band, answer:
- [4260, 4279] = 1.00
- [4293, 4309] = 5.04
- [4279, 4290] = 0.74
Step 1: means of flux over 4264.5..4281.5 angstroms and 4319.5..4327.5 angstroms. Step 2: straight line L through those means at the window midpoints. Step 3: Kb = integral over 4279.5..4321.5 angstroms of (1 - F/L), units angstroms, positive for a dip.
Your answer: 6.29 angstroms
